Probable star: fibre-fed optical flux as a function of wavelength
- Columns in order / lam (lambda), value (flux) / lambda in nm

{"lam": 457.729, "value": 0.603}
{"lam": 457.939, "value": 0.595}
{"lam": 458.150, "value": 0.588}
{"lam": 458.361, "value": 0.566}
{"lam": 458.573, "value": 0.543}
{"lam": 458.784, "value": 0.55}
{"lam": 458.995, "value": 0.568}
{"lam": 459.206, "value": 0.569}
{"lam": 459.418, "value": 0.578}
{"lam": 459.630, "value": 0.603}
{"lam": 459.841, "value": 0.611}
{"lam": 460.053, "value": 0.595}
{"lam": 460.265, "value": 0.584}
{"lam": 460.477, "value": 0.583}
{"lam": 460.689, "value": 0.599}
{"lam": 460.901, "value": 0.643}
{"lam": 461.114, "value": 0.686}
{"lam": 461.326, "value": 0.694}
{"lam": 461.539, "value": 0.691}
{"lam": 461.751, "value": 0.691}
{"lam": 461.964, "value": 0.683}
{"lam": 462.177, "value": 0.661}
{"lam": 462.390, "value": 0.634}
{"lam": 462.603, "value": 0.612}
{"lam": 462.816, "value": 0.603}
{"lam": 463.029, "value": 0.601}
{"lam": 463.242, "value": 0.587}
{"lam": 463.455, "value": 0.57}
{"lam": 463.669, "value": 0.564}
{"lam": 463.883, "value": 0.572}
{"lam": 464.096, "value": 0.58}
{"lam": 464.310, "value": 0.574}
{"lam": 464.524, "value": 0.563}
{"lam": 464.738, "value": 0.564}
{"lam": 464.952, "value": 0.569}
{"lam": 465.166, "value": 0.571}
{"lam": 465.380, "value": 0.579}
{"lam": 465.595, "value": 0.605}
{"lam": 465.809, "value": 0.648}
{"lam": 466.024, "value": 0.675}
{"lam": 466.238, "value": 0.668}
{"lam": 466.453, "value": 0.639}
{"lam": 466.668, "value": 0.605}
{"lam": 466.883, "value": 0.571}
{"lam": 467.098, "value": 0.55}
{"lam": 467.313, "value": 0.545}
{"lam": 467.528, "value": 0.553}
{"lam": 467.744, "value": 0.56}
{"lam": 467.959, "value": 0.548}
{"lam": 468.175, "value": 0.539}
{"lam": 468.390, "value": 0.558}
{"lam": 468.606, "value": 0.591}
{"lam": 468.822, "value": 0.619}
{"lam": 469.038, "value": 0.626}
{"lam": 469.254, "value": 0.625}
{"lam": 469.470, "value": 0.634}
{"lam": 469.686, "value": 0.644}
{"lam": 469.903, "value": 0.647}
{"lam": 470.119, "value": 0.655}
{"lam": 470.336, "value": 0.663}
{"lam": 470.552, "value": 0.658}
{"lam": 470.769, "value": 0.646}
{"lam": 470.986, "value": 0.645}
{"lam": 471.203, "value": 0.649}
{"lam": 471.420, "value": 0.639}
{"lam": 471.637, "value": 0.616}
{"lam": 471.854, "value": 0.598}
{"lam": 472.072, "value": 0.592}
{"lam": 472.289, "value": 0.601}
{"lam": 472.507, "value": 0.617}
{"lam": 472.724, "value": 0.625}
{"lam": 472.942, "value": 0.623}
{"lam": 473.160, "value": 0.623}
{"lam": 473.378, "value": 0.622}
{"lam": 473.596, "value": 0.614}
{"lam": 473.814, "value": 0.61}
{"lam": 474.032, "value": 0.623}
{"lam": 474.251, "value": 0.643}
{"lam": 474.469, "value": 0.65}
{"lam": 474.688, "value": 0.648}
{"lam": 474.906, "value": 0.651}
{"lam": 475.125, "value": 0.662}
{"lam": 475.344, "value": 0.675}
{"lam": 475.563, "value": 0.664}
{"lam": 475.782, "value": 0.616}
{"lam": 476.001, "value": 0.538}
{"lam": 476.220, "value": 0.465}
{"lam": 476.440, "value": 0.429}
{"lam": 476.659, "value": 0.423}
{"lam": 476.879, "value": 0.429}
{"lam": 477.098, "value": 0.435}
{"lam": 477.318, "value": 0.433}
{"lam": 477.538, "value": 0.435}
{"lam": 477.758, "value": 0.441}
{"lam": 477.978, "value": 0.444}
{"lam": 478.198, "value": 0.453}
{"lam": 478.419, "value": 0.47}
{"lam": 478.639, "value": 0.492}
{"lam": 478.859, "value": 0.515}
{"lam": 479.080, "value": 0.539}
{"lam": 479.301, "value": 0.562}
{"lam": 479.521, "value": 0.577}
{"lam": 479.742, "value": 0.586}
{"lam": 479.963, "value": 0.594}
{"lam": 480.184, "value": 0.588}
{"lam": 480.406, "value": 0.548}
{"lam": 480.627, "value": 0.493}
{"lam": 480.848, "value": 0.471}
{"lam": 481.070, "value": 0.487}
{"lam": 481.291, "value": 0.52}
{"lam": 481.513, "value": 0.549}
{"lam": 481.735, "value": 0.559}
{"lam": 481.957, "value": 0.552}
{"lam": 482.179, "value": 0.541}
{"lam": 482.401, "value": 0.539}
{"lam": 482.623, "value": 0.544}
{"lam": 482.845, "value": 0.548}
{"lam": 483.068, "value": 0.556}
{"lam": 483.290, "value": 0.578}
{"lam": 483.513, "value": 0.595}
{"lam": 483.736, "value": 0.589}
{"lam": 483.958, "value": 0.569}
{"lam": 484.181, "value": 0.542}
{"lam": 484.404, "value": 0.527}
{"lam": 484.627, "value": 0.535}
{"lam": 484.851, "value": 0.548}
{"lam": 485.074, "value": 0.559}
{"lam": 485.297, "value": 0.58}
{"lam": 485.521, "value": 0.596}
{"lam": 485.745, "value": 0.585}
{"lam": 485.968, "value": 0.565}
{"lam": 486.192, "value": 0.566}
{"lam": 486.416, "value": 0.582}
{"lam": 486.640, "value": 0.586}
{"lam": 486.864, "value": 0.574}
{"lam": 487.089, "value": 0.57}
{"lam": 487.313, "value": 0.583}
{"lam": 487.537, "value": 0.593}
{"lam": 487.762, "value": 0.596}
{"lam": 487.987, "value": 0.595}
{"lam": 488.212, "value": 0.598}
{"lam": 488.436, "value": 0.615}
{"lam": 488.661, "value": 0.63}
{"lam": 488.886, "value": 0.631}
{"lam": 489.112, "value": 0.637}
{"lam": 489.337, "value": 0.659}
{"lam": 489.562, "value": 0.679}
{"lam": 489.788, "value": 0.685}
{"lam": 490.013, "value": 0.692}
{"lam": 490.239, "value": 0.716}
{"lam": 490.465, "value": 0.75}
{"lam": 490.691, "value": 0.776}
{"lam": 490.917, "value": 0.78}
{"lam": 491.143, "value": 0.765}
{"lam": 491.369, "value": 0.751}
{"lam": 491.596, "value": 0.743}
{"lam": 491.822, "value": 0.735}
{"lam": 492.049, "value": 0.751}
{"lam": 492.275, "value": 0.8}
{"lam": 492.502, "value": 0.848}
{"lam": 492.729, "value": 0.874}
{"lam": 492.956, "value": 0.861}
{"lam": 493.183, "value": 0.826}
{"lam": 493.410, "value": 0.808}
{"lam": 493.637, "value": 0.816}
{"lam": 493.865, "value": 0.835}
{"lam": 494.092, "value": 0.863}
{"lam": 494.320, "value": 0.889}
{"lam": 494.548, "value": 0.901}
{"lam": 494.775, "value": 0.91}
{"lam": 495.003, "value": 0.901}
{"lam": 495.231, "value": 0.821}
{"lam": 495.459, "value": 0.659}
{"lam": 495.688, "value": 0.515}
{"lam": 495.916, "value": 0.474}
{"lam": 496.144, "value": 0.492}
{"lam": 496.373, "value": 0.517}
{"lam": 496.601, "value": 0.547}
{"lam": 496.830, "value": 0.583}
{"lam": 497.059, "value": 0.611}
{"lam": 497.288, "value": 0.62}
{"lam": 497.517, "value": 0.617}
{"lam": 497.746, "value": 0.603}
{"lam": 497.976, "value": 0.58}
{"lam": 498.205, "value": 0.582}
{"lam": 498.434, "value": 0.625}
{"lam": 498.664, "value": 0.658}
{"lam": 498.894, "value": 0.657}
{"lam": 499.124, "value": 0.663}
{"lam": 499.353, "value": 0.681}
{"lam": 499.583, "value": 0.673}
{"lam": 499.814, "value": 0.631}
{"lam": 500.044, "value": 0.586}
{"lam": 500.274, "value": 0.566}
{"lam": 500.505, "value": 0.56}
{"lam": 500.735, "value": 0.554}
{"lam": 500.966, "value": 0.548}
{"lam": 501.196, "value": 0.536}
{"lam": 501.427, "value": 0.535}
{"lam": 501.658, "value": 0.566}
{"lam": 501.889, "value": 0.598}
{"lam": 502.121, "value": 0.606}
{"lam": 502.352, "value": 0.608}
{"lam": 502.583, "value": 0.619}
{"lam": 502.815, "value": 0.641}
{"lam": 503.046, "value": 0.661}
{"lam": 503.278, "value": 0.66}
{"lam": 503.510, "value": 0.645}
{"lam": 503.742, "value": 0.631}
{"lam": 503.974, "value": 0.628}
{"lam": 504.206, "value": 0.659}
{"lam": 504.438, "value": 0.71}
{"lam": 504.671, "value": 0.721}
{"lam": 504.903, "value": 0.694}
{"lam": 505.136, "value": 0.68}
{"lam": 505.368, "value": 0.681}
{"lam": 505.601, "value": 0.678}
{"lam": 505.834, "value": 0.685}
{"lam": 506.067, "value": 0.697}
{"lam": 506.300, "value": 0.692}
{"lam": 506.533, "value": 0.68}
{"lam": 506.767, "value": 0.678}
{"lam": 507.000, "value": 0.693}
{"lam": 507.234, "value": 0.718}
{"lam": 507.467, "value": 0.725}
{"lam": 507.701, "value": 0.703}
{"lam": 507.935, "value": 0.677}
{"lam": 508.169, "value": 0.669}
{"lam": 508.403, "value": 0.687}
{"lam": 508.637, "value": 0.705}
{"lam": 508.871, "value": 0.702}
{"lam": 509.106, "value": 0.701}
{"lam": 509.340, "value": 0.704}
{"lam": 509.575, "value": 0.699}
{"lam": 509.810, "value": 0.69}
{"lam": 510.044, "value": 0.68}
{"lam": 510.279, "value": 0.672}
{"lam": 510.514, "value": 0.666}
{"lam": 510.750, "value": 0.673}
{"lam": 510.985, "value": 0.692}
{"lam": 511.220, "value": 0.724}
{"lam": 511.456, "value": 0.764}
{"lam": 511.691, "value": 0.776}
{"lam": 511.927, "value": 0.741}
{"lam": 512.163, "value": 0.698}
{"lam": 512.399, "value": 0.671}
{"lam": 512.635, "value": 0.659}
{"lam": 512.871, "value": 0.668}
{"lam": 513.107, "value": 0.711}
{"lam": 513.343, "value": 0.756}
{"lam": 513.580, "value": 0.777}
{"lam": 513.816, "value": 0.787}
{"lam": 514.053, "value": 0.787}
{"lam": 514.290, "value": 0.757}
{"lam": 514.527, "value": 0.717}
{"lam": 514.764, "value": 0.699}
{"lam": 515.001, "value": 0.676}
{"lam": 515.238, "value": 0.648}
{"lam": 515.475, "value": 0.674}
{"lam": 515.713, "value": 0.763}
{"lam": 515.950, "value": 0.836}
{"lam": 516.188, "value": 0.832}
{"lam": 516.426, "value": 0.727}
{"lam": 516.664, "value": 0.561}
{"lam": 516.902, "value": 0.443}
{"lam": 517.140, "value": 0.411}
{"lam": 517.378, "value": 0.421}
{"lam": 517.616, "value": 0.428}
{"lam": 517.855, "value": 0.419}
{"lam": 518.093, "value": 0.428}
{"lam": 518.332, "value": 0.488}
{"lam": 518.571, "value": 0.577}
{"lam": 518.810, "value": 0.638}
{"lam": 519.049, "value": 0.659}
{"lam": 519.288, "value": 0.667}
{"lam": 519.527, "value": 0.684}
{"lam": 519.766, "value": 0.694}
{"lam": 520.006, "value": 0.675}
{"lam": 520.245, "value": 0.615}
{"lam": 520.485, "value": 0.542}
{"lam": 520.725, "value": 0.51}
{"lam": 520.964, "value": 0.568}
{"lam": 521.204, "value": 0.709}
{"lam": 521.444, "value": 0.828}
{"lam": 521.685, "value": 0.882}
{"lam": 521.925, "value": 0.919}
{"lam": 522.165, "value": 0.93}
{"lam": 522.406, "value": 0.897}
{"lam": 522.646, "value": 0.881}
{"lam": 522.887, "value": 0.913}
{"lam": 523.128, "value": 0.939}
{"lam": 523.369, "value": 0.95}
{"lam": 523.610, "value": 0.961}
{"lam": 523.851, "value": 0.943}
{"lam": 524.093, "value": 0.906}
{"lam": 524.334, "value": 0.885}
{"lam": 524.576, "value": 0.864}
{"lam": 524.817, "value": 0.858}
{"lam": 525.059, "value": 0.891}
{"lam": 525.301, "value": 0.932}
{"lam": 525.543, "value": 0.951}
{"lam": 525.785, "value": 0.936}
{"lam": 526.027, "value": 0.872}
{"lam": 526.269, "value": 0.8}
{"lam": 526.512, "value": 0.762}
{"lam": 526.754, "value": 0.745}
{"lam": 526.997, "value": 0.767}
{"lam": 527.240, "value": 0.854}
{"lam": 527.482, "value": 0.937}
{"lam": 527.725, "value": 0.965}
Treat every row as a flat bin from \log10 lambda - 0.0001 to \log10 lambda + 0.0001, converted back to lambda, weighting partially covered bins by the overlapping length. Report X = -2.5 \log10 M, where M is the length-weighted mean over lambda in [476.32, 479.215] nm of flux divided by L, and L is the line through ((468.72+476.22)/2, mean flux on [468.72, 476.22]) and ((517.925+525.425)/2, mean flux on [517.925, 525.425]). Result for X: 0.371 mag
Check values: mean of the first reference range 0.629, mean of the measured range 0.458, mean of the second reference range 0.767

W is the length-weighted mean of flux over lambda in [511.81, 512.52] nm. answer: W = 0.703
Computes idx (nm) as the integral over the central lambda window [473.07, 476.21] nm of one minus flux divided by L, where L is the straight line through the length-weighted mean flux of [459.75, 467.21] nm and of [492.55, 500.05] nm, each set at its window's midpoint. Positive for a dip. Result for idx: 0.07 nm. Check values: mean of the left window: 0.612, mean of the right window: 0.696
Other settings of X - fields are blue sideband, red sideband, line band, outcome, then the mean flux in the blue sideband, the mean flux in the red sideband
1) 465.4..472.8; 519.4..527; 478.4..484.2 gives 0.21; 0.613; 0.82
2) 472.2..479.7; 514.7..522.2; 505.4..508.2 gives -0.13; 0.554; 0.639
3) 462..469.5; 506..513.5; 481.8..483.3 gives 0.15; 0.594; 0.7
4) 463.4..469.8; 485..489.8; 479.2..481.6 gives 0.10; 0.59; 0.602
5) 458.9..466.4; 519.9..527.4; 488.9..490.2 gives 0.06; 0.611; 0.83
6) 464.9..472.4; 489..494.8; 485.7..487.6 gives 0.27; 0.61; 0.781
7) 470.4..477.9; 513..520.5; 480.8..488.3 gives 0.07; 0.583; 0.642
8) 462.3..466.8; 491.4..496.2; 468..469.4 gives 0.06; 0.599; 0.78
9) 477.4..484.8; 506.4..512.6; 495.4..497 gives 0.15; 0.531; 0.699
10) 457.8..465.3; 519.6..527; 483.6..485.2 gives 0.23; 0.601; 0.824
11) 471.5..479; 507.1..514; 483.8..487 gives 0.07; 0.558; 0.708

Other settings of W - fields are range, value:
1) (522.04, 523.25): 0.912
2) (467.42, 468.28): 0.55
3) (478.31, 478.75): 0.482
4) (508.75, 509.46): 0.702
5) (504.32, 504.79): 0.715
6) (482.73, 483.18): 0.552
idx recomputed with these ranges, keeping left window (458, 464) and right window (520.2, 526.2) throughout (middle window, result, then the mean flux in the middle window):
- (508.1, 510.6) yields 0.327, 0.689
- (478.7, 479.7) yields 0.191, 0.548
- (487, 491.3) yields 0.325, 0.662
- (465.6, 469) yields 0.213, 0.592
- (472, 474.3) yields 0.131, 0.617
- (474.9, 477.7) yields 0.610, 0.521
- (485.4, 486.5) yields 0.195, 0.579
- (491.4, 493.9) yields -0.263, 0.806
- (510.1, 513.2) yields 0.391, 0.701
